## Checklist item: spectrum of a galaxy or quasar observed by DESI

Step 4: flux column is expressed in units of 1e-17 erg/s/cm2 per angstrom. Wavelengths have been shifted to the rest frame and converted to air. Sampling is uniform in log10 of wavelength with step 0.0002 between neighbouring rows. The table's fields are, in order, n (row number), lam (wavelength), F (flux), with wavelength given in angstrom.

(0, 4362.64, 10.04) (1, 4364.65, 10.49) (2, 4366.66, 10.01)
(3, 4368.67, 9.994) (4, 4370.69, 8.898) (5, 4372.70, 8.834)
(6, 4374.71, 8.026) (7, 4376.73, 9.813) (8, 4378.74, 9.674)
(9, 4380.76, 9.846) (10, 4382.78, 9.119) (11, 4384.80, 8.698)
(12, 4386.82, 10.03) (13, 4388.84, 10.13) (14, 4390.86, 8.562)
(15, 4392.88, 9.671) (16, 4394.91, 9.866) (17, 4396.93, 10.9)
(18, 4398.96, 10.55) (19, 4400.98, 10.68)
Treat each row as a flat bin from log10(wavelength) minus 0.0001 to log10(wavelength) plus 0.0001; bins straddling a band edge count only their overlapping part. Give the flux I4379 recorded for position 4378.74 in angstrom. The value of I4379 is 9.674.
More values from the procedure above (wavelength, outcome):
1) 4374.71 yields 8.026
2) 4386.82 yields 10.03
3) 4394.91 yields 9.866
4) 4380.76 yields 9.846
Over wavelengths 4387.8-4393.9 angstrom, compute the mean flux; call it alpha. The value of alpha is 9.45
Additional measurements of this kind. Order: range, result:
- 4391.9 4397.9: 10.1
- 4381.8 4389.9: 9.49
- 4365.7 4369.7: 9.98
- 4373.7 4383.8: 9.29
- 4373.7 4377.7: 8.91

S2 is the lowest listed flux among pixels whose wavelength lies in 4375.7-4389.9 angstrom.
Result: 8.698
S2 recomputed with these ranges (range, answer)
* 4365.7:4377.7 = 8.026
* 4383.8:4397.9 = 8.562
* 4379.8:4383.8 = 9.119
